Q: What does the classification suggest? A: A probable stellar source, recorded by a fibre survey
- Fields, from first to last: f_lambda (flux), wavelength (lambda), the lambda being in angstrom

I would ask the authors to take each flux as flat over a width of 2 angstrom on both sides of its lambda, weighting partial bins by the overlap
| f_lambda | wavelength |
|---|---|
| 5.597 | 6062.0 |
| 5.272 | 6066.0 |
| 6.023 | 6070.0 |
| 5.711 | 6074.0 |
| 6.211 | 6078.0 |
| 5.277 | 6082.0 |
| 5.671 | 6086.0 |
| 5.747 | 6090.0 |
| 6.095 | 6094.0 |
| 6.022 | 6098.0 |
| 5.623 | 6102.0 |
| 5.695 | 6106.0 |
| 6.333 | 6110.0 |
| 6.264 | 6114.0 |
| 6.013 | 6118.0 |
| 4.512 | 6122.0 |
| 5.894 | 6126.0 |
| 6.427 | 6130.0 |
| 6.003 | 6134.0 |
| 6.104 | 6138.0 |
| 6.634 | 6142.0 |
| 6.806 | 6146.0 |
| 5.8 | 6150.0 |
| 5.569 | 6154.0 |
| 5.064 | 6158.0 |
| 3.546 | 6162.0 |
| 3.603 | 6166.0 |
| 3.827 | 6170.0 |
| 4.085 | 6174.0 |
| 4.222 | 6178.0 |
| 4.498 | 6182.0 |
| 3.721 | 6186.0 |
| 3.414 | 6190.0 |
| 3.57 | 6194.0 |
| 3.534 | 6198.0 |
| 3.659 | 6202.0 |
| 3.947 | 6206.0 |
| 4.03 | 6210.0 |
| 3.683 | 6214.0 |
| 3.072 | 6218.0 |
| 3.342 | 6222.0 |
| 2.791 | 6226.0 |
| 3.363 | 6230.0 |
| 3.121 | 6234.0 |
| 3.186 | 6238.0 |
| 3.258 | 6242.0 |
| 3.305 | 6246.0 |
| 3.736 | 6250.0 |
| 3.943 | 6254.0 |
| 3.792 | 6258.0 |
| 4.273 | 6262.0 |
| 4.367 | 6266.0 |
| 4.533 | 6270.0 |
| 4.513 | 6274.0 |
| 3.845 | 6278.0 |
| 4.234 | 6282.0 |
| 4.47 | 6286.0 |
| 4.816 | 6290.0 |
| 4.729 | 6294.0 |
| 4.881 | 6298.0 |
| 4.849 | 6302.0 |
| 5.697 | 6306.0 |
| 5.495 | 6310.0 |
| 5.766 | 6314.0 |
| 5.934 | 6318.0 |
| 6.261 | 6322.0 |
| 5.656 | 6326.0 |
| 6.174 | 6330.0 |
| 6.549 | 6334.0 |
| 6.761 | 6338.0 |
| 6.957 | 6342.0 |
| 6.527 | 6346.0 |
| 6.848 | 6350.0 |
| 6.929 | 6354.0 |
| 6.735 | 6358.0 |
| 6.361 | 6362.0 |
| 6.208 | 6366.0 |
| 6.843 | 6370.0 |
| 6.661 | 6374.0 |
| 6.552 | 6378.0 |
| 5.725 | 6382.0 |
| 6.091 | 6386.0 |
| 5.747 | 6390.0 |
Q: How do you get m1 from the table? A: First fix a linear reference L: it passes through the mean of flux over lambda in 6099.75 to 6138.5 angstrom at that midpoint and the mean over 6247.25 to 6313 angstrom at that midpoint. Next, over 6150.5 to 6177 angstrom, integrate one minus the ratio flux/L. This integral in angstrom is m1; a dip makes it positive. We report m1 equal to 5.5 angstrom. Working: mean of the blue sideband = 5.88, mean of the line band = 4.37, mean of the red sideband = 4.52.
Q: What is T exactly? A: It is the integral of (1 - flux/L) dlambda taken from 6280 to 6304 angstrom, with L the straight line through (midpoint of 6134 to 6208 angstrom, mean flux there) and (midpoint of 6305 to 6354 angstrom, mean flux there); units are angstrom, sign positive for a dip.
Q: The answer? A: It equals 4.9 angstrom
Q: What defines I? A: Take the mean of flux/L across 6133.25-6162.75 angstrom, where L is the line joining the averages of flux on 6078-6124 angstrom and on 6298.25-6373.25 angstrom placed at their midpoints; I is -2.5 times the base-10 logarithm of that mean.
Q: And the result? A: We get 0.02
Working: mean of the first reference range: 5.77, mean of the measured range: 5.77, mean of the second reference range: 6.23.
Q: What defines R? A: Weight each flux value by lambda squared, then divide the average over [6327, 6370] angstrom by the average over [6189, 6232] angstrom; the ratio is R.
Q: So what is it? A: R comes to 2.0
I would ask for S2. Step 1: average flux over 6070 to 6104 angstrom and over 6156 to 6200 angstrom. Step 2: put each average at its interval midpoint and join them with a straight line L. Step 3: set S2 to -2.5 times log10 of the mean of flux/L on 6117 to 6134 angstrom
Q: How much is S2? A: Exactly -0.15 mag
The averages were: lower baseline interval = 5.81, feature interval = 5.73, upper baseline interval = 3.92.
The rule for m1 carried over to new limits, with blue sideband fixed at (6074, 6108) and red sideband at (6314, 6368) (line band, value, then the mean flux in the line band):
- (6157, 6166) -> 2.87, 4.06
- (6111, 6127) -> 0.44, 5.7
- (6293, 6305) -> 2.70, 4.9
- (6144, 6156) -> -0.24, 6.06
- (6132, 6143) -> -0.57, 6.21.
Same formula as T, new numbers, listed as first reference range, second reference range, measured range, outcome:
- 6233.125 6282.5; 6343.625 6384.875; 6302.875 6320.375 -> -1.6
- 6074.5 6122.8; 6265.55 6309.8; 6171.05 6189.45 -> 4.4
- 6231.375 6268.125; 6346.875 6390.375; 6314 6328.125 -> -1.6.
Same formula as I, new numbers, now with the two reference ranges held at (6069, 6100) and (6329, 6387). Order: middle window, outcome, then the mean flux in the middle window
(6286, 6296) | 0.33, 4.71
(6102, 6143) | 0.00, 5.95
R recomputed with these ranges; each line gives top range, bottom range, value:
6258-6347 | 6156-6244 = 1.49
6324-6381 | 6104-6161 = 1.19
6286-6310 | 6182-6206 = 1.40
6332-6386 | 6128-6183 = 1.36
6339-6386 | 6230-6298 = 1.68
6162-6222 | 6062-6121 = 0.67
